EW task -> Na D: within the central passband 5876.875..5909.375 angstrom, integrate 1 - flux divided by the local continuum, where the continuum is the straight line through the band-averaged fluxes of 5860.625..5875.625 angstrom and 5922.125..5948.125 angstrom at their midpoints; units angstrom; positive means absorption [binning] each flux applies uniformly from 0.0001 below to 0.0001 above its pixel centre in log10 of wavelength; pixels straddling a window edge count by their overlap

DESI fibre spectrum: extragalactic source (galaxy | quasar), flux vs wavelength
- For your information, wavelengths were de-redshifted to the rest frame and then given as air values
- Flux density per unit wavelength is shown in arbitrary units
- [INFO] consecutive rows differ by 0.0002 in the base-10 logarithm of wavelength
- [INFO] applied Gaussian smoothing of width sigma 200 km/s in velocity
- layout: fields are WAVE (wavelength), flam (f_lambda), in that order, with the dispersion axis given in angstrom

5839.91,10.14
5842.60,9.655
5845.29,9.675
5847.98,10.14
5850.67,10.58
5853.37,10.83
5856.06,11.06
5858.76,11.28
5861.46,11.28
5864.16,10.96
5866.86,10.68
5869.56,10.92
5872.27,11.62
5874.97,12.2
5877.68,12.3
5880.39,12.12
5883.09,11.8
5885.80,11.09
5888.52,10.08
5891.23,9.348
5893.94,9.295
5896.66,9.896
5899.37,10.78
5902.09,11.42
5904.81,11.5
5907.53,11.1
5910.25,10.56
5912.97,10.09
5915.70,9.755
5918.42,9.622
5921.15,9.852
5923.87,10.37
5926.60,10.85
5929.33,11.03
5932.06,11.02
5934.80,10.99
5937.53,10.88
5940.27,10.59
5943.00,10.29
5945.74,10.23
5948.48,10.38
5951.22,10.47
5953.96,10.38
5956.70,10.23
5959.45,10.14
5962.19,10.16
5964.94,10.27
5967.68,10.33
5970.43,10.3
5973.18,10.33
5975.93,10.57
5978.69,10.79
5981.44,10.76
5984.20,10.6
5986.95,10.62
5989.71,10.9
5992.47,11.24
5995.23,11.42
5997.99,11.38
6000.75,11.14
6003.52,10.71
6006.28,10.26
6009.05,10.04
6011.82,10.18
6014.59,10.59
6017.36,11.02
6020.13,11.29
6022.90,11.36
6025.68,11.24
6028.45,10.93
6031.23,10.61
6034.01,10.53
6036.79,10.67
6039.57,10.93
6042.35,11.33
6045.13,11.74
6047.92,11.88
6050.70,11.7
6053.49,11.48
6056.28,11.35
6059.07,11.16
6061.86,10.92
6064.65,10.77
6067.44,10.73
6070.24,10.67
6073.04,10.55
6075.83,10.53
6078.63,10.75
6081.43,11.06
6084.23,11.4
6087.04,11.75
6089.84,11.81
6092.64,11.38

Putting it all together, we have 0.5 angstrom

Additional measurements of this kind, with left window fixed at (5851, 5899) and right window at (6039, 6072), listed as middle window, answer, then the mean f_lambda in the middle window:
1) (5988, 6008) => 0.3 angstrom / 11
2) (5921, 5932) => 0.4 angstrom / 10.7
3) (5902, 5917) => 0.5 angstrom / 10.7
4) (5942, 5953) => 0.7 angstrom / 10.3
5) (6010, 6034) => 0.7 angstrom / 10.9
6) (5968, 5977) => 0.6 angstrom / 10.4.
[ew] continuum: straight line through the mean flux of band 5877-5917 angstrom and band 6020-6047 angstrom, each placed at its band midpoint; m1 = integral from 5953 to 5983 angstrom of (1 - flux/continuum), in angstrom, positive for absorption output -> 1.4 angstrom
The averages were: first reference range 10.7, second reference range 11.1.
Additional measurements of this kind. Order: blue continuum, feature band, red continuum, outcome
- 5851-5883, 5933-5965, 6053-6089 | 2.3 angstrom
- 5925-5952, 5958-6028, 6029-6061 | 1.5 angstrom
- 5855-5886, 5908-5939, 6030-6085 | 2.4 angstrom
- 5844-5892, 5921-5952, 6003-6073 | 1.1 angstrom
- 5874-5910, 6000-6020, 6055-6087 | 0.6 angstrom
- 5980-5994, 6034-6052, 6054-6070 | -0.6 angstrom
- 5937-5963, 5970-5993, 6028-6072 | -0.2 angstrom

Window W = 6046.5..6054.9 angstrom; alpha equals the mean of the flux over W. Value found 11.7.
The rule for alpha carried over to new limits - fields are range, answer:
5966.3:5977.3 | 10.4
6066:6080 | 10.6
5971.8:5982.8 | 10.6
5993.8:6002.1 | 11.3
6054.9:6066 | 11.1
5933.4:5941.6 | 10.8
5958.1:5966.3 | 10.2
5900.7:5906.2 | 11.4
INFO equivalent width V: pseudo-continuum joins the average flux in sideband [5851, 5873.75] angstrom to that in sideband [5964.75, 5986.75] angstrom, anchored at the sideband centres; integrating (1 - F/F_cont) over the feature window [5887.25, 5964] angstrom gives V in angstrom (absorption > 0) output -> 2.5 angstrom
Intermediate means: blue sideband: 11.1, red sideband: 10.5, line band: 10.4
